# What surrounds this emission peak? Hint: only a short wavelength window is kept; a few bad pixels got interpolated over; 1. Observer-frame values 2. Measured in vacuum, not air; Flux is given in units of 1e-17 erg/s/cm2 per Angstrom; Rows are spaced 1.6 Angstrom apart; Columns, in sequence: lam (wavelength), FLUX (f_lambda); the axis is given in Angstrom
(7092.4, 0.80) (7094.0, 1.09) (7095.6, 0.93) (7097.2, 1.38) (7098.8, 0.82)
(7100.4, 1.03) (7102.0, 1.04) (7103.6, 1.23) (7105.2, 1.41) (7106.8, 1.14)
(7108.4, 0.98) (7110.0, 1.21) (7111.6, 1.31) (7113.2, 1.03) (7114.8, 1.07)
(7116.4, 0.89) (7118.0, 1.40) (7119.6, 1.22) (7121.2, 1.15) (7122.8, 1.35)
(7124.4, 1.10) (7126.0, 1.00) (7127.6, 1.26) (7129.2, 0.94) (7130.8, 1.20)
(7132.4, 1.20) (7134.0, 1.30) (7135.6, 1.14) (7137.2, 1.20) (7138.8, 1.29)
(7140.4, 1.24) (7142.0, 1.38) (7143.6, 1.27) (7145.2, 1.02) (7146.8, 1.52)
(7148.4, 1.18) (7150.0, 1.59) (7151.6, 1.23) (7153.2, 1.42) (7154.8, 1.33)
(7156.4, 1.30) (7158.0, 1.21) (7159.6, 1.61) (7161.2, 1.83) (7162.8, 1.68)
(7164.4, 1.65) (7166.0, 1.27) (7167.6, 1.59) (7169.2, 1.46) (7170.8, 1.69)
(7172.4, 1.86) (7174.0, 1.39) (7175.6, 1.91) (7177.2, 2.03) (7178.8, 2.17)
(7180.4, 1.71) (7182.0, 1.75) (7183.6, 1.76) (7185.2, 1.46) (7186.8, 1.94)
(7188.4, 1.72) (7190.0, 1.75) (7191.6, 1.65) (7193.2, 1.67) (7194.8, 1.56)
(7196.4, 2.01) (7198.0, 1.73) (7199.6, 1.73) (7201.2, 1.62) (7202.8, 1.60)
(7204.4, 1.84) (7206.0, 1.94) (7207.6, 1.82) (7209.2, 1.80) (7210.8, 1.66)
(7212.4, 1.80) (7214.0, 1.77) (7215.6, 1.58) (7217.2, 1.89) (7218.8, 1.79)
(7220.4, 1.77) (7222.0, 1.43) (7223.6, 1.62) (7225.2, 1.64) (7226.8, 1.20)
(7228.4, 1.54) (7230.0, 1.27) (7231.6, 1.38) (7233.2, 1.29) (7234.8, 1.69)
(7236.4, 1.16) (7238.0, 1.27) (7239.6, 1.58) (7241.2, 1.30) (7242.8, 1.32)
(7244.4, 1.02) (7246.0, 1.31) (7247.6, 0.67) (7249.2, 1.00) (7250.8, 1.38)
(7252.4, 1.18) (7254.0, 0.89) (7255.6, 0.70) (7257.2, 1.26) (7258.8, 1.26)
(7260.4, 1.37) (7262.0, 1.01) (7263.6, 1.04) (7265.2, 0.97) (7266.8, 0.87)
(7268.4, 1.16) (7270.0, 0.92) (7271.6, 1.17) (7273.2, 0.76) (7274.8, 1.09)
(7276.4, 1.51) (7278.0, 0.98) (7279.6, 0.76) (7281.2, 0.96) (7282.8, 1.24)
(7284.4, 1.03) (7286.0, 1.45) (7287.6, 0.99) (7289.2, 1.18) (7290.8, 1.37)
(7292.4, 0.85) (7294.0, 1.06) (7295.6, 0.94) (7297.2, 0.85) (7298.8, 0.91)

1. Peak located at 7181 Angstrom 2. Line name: Mg II 2798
